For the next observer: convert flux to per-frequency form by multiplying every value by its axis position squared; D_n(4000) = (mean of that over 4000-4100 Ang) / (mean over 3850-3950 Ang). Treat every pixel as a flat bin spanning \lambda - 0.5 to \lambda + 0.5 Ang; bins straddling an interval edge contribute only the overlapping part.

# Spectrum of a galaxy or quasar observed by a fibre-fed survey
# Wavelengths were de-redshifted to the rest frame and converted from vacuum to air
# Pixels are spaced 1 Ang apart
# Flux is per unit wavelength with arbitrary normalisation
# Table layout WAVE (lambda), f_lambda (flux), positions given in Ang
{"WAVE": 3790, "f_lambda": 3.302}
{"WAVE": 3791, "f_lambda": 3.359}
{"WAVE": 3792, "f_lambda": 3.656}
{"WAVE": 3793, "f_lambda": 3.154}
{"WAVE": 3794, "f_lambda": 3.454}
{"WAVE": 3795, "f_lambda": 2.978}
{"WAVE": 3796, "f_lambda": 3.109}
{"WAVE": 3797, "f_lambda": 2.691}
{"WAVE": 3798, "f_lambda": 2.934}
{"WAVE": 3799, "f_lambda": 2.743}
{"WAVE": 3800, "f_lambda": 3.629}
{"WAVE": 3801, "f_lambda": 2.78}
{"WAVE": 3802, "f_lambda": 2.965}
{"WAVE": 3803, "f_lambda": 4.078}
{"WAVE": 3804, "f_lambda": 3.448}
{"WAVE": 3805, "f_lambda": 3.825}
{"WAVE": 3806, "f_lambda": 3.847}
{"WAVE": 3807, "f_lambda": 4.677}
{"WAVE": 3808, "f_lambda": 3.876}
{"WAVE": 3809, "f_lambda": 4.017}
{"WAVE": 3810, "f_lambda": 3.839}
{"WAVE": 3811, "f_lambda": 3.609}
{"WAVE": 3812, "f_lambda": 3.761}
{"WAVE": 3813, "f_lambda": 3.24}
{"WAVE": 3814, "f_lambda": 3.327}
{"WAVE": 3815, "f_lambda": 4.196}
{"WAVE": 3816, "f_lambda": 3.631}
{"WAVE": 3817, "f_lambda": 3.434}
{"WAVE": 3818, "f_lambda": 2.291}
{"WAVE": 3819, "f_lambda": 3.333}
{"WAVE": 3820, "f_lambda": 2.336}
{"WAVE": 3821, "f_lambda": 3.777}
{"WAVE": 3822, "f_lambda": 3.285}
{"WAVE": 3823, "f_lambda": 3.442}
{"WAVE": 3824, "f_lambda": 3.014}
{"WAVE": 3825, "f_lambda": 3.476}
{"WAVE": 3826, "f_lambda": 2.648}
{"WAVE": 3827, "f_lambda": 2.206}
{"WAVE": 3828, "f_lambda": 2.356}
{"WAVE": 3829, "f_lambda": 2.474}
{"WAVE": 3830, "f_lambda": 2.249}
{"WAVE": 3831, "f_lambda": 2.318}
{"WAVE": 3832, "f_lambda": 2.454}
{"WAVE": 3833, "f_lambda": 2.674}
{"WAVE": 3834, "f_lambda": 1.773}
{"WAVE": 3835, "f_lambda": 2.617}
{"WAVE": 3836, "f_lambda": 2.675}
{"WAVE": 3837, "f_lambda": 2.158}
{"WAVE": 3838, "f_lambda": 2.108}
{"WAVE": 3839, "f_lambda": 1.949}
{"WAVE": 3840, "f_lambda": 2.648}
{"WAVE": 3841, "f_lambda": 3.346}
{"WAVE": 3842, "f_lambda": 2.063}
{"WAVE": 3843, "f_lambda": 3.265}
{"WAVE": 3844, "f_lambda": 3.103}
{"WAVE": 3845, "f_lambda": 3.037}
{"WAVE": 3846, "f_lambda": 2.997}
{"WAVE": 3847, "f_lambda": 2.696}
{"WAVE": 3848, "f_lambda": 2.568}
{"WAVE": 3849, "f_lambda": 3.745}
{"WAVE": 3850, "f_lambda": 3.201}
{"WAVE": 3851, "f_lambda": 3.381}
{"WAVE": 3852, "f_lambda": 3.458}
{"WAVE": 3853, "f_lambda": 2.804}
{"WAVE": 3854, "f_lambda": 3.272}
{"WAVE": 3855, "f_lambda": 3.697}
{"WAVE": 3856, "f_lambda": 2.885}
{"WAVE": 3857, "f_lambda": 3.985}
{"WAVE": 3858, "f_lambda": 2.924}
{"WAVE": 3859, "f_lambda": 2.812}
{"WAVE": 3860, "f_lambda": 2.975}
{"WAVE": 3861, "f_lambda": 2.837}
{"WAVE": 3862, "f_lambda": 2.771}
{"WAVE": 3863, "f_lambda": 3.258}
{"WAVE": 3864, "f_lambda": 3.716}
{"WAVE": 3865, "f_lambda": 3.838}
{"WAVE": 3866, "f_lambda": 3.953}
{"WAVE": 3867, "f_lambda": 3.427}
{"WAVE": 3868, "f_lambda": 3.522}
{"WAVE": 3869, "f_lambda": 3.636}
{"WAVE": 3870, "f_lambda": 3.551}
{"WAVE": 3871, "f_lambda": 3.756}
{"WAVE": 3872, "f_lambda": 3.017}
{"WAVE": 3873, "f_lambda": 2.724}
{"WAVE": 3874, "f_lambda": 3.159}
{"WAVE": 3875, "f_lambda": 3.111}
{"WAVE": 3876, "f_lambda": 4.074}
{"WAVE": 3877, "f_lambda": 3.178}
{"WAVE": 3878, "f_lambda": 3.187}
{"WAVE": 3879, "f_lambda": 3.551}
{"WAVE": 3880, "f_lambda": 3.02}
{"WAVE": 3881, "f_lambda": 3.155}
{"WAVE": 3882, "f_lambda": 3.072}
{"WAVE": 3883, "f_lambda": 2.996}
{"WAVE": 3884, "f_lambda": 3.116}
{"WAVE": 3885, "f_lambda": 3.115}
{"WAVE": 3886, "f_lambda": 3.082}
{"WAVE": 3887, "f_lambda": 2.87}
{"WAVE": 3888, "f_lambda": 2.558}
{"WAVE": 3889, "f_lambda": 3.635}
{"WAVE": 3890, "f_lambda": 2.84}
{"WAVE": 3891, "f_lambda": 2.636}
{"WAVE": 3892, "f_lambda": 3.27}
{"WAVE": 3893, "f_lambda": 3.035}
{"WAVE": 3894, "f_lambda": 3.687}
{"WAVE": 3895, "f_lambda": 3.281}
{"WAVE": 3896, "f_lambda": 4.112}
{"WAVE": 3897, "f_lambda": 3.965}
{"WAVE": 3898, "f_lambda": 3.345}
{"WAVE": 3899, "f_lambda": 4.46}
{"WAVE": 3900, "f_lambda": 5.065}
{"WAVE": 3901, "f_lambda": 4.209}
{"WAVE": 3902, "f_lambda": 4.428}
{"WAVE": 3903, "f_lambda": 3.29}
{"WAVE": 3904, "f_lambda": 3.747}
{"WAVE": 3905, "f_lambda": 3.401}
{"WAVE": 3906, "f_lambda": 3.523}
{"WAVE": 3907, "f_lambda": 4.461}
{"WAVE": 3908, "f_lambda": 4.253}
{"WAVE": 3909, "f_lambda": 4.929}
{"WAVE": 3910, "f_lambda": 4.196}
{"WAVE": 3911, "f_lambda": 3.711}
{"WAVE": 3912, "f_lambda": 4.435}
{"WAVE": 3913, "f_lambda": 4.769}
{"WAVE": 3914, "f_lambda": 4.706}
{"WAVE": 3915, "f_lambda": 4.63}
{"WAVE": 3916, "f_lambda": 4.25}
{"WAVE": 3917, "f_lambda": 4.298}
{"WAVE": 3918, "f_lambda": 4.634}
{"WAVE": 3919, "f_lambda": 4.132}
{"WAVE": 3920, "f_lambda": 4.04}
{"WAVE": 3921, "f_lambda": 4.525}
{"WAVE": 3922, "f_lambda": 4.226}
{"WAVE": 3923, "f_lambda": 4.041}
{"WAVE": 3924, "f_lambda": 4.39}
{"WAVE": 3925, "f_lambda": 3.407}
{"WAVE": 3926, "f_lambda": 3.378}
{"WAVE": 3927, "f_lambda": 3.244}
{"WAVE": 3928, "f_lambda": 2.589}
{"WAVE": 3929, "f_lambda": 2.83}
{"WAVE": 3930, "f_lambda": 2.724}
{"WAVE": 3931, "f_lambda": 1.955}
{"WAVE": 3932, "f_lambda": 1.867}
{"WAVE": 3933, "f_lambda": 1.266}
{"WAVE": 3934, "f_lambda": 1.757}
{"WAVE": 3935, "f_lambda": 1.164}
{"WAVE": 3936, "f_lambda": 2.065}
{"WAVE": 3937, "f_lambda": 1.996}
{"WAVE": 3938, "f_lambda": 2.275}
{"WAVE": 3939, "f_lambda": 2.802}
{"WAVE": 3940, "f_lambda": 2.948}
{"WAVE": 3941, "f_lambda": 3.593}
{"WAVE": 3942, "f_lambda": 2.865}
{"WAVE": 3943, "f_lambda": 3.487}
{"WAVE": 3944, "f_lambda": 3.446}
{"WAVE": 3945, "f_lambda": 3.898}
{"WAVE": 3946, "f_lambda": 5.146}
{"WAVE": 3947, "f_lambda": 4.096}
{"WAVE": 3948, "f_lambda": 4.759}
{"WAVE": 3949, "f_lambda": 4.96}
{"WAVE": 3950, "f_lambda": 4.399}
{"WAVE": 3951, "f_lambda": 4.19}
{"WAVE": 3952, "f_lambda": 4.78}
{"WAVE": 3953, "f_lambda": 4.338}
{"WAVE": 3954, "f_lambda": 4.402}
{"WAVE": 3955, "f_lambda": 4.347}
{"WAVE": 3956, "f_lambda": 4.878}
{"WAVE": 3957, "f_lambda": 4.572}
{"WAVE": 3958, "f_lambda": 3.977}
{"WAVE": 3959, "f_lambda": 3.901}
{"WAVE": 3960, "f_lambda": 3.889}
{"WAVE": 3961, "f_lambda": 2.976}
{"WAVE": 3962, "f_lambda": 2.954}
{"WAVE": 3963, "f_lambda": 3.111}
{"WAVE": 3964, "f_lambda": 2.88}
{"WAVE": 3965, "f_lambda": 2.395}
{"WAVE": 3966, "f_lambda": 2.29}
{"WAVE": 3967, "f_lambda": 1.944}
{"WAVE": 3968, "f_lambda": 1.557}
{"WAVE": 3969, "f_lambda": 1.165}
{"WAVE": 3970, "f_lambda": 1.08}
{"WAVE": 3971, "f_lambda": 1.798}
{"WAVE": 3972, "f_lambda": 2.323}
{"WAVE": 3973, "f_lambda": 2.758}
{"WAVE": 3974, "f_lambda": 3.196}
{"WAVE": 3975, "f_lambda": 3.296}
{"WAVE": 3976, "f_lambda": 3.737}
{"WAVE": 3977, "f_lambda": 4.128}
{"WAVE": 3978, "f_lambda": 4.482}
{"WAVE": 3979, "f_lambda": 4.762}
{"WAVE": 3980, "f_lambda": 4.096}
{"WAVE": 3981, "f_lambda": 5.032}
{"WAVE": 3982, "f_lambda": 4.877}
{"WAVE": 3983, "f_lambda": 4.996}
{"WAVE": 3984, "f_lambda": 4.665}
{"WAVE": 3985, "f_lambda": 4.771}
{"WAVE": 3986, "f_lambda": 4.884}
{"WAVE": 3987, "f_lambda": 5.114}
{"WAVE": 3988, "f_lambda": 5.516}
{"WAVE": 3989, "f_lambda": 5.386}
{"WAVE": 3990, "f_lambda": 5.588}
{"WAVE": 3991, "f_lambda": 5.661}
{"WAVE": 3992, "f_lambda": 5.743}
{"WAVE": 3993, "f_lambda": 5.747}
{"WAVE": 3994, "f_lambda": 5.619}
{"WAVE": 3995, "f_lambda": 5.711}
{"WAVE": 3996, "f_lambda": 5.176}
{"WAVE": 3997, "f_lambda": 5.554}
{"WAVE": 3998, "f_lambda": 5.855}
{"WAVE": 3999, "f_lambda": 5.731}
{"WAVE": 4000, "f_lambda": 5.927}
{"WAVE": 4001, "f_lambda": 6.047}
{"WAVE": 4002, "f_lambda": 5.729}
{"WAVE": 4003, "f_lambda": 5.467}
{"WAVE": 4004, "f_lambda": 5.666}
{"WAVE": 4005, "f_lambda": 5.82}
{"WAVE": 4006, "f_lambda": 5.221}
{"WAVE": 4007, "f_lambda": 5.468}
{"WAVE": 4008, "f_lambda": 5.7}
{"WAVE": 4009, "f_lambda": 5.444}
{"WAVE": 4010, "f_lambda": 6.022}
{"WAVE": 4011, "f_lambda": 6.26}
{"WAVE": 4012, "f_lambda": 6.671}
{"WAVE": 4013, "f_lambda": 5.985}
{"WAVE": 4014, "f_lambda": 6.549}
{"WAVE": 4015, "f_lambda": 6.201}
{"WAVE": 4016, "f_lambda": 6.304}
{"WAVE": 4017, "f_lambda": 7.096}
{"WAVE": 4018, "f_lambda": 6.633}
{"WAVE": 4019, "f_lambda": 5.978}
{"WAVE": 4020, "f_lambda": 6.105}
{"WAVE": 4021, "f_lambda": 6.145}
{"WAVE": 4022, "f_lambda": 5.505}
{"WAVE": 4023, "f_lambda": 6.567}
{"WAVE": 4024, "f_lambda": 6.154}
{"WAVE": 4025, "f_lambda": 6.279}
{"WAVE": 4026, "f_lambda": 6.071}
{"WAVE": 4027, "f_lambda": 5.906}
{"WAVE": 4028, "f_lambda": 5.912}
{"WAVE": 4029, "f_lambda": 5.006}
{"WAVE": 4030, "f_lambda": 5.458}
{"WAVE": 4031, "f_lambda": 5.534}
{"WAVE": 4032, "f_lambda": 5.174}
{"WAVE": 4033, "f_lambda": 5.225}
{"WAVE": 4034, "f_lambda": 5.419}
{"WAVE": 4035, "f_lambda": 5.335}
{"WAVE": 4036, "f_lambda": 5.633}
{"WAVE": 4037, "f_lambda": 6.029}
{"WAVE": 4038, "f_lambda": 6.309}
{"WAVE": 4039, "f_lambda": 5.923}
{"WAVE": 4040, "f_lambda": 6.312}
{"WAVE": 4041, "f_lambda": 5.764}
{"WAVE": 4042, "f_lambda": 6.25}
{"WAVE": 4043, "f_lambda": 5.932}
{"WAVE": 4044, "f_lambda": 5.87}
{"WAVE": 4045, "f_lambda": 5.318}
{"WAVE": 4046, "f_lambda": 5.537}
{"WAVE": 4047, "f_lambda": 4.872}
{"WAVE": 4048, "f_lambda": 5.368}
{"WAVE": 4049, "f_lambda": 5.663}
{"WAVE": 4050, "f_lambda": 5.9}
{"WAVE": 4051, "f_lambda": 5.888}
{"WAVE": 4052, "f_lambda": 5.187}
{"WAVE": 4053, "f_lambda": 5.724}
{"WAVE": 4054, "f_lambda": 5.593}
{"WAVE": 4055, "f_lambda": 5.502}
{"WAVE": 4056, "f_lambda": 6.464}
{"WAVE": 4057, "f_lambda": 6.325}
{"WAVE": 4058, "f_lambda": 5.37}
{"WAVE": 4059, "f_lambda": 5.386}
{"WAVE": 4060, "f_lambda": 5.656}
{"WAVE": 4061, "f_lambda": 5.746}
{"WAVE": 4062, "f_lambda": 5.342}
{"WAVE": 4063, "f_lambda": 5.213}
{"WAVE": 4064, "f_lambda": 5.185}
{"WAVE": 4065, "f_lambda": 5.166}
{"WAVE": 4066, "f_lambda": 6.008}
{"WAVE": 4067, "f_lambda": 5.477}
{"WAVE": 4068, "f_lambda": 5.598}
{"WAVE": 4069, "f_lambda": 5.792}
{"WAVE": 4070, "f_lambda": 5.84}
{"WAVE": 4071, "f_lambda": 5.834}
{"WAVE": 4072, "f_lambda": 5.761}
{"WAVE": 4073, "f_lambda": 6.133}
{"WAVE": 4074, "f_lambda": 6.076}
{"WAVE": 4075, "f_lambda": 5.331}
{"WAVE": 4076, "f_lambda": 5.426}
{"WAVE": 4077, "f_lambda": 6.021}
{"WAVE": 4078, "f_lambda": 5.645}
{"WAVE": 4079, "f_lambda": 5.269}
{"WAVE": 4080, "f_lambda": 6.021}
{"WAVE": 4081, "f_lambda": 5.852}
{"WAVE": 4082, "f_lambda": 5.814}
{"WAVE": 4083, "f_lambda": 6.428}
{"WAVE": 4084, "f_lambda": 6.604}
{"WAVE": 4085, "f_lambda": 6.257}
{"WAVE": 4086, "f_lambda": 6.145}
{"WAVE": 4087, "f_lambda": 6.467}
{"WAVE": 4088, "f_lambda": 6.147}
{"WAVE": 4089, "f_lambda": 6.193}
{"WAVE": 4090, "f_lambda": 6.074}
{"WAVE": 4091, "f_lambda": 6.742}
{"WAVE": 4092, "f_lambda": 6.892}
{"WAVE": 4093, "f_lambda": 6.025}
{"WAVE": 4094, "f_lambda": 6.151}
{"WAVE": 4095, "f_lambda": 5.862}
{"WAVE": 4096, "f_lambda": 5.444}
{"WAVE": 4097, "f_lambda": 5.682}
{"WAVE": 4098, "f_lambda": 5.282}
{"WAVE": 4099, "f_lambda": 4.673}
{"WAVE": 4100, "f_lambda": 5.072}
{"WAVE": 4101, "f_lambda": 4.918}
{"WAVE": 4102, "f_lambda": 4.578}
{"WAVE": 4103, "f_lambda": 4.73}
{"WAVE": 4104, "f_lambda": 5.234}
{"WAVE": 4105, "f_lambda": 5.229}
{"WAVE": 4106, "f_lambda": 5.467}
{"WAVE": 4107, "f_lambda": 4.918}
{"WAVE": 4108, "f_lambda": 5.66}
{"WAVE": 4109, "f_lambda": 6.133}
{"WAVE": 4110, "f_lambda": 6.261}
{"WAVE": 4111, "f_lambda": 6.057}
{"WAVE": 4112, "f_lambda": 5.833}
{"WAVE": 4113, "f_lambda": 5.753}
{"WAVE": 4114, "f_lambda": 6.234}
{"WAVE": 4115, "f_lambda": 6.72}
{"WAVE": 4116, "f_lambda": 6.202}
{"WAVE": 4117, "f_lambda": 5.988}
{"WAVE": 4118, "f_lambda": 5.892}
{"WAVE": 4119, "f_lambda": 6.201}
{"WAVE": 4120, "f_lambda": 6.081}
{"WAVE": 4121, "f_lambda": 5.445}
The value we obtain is 1.8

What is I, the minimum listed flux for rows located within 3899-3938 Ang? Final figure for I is 1.164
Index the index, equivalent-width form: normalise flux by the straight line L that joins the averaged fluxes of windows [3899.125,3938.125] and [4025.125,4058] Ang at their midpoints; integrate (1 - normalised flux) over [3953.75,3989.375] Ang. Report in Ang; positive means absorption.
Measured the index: 6.7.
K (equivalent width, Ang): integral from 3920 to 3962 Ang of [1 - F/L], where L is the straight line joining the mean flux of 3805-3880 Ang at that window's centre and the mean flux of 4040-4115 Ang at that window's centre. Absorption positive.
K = 7.6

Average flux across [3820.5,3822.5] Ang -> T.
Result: 3.53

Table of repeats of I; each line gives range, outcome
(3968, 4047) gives 1.08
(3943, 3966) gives 2.29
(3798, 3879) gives 1.773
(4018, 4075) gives 4.872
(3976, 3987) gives 3.737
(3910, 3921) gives 3.711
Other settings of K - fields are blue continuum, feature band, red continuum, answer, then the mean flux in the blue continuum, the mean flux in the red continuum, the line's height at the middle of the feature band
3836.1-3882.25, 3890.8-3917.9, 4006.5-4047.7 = -1.0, 3.14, 5.9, 3.88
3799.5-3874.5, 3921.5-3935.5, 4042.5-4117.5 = 4.5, 3.14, 5.74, 4.12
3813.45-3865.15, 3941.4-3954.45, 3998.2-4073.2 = 0.9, 2.95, 5.79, 4.52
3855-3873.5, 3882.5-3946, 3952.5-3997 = 2.7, 3.32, 4.01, 3.63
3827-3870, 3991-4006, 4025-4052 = -1.7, 2.94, 5.68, 5.1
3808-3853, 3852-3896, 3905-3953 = 0.1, 2.97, 3.62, 3.26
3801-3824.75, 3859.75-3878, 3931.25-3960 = 0.8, 3.52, 3.5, 3.51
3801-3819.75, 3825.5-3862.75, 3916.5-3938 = 7.0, 3.59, 3.05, 3.44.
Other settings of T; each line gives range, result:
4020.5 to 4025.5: 6.13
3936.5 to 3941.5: 2.72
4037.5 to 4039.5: 6.12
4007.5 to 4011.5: 5.86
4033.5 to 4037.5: 5.6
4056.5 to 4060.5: 5.68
